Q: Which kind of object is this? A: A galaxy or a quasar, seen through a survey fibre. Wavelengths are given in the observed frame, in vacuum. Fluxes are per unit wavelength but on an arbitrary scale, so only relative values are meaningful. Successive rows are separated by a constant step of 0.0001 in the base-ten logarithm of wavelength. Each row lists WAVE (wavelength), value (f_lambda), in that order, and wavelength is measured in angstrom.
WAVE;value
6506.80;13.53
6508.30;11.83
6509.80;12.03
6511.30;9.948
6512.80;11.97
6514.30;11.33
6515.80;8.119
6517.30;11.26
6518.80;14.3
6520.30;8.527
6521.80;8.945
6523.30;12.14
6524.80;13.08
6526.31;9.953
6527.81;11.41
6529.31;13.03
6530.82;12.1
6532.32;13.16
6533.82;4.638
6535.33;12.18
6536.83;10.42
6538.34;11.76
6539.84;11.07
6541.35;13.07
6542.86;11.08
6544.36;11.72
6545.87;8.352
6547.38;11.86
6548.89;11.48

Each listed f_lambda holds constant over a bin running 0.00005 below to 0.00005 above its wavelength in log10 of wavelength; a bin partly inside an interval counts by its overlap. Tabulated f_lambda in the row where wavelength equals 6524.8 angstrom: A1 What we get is 13.08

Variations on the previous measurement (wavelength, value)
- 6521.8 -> 8.945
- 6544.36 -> 11.72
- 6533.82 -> 4.638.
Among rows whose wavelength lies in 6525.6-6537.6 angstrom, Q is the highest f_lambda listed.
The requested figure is 13.16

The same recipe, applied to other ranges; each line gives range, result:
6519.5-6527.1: 13.08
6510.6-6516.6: 11.97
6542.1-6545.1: 11.72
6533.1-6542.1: 13.07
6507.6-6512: 12.03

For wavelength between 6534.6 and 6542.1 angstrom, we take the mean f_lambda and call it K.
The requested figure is 11.7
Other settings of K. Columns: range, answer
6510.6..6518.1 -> 10.6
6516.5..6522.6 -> 10.8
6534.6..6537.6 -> 11.3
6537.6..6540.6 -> 11.4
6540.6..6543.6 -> 12.1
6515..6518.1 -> 9.8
